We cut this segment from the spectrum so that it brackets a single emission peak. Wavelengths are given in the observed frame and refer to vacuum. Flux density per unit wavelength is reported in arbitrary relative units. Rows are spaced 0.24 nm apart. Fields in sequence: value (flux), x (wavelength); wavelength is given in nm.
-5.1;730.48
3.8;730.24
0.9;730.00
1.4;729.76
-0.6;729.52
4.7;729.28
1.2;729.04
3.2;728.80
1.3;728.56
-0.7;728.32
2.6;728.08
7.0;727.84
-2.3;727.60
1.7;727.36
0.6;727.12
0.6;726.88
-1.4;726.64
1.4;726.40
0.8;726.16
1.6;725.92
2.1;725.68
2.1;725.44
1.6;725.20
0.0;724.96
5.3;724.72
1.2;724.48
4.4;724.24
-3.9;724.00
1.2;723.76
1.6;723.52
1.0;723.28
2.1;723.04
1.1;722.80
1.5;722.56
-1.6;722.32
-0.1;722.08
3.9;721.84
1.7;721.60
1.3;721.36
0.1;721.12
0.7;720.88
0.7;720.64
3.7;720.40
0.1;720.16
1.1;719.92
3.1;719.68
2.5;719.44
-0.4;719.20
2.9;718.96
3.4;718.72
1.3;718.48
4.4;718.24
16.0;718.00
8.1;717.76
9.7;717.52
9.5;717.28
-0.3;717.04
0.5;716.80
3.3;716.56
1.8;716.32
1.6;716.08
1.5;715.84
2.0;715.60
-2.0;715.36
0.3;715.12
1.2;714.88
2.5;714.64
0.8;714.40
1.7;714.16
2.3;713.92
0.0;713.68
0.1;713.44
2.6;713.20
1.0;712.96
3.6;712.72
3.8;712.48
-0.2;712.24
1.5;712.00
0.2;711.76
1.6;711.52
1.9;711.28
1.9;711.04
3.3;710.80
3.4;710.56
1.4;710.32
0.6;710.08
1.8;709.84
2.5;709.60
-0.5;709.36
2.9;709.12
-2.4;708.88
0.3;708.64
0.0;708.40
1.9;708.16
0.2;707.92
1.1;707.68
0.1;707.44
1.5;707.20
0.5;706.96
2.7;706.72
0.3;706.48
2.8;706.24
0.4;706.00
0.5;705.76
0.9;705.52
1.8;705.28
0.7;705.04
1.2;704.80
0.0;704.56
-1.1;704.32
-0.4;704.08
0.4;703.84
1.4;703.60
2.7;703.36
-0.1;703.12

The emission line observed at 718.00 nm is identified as [O II] 3727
